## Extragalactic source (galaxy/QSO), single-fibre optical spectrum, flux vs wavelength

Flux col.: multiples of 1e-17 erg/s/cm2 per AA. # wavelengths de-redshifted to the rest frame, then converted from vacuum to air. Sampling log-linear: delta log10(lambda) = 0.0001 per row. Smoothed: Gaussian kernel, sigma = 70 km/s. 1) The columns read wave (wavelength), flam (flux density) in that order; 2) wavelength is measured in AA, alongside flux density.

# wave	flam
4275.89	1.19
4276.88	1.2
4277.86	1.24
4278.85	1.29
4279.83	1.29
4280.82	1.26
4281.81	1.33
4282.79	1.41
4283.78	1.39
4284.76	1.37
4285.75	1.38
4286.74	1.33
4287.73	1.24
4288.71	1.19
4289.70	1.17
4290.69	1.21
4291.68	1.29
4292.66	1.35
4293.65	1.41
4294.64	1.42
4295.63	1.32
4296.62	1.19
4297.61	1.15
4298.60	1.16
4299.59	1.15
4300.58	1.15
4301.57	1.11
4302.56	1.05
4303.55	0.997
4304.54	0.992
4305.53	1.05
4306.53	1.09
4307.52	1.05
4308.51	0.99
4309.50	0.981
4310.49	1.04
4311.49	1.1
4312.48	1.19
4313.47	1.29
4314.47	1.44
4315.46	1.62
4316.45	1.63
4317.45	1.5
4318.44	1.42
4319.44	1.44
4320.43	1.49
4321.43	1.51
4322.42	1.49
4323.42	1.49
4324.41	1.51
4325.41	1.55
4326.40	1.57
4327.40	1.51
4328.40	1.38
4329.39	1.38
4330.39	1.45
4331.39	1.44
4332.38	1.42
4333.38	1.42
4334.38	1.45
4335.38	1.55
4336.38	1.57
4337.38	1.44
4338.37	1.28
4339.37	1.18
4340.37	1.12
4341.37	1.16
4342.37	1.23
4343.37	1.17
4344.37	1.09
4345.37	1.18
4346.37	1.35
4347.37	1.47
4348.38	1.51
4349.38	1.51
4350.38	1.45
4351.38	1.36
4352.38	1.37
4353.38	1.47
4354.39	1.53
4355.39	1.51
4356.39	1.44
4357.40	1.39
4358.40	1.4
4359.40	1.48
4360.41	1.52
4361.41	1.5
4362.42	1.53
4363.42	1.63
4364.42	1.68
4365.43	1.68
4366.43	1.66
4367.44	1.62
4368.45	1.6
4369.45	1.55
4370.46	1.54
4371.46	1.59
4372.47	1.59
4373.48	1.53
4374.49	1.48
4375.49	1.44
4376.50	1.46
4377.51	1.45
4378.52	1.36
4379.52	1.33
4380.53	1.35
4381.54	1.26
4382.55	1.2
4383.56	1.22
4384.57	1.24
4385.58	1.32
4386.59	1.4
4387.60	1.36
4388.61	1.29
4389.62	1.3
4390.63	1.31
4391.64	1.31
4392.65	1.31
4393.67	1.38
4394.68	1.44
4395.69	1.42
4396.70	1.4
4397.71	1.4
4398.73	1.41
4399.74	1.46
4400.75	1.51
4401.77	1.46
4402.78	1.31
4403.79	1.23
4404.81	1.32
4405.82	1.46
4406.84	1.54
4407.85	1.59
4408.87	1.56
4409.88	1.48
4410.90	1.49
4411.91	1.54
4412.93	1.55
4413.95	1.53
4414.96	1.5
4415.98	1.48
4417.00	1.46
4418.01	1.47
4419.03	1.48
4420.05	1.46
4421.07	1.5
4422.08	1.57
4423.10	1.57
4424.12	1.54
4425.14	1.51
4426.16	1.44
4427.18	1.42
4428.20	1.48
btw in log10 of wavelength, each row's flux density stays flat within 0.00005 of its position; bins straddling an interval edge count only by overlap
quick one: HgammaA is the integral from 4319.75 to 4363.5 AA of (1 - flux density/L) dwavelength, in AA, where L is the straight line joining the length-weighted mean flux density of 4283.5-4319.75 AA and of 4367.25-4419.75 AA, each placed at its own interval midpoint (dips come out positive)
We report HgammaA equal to -3.3 AA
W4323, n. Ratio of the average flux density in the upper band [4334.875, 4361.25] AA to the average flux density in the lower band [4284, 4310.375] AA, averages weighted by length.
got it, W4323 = 1.2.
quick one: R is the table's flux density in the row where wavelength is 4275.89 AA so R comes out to 1.19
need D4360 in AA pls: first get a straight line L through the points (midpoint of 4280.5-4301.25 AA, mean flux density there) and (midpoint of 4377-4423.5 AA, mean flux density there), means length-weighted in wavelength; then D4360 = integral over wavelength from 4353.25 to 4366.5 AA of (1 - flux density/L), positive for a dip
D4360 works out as -1.6 AA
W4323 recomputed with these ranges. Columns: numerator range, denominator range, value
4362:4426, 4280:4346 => 1.12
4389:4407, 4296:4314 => 1.26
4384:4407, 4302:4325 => 1.07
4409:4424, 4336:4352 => 1.15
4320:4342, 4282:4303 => 1.13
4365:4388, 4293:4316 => 1.23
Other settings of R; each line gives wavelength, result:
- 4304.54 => 0.992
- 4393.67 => 1.38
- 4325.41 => 1.55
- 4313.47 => 1.29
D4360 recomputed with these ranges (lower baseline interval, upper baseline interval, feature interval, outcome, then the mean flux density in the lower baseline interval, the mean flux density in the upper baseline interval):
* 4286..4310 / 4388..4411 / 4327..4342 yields -1.5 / 1.17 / 1.41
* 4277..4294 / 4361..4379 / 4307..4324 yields 0.7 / 1.3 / 1.55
